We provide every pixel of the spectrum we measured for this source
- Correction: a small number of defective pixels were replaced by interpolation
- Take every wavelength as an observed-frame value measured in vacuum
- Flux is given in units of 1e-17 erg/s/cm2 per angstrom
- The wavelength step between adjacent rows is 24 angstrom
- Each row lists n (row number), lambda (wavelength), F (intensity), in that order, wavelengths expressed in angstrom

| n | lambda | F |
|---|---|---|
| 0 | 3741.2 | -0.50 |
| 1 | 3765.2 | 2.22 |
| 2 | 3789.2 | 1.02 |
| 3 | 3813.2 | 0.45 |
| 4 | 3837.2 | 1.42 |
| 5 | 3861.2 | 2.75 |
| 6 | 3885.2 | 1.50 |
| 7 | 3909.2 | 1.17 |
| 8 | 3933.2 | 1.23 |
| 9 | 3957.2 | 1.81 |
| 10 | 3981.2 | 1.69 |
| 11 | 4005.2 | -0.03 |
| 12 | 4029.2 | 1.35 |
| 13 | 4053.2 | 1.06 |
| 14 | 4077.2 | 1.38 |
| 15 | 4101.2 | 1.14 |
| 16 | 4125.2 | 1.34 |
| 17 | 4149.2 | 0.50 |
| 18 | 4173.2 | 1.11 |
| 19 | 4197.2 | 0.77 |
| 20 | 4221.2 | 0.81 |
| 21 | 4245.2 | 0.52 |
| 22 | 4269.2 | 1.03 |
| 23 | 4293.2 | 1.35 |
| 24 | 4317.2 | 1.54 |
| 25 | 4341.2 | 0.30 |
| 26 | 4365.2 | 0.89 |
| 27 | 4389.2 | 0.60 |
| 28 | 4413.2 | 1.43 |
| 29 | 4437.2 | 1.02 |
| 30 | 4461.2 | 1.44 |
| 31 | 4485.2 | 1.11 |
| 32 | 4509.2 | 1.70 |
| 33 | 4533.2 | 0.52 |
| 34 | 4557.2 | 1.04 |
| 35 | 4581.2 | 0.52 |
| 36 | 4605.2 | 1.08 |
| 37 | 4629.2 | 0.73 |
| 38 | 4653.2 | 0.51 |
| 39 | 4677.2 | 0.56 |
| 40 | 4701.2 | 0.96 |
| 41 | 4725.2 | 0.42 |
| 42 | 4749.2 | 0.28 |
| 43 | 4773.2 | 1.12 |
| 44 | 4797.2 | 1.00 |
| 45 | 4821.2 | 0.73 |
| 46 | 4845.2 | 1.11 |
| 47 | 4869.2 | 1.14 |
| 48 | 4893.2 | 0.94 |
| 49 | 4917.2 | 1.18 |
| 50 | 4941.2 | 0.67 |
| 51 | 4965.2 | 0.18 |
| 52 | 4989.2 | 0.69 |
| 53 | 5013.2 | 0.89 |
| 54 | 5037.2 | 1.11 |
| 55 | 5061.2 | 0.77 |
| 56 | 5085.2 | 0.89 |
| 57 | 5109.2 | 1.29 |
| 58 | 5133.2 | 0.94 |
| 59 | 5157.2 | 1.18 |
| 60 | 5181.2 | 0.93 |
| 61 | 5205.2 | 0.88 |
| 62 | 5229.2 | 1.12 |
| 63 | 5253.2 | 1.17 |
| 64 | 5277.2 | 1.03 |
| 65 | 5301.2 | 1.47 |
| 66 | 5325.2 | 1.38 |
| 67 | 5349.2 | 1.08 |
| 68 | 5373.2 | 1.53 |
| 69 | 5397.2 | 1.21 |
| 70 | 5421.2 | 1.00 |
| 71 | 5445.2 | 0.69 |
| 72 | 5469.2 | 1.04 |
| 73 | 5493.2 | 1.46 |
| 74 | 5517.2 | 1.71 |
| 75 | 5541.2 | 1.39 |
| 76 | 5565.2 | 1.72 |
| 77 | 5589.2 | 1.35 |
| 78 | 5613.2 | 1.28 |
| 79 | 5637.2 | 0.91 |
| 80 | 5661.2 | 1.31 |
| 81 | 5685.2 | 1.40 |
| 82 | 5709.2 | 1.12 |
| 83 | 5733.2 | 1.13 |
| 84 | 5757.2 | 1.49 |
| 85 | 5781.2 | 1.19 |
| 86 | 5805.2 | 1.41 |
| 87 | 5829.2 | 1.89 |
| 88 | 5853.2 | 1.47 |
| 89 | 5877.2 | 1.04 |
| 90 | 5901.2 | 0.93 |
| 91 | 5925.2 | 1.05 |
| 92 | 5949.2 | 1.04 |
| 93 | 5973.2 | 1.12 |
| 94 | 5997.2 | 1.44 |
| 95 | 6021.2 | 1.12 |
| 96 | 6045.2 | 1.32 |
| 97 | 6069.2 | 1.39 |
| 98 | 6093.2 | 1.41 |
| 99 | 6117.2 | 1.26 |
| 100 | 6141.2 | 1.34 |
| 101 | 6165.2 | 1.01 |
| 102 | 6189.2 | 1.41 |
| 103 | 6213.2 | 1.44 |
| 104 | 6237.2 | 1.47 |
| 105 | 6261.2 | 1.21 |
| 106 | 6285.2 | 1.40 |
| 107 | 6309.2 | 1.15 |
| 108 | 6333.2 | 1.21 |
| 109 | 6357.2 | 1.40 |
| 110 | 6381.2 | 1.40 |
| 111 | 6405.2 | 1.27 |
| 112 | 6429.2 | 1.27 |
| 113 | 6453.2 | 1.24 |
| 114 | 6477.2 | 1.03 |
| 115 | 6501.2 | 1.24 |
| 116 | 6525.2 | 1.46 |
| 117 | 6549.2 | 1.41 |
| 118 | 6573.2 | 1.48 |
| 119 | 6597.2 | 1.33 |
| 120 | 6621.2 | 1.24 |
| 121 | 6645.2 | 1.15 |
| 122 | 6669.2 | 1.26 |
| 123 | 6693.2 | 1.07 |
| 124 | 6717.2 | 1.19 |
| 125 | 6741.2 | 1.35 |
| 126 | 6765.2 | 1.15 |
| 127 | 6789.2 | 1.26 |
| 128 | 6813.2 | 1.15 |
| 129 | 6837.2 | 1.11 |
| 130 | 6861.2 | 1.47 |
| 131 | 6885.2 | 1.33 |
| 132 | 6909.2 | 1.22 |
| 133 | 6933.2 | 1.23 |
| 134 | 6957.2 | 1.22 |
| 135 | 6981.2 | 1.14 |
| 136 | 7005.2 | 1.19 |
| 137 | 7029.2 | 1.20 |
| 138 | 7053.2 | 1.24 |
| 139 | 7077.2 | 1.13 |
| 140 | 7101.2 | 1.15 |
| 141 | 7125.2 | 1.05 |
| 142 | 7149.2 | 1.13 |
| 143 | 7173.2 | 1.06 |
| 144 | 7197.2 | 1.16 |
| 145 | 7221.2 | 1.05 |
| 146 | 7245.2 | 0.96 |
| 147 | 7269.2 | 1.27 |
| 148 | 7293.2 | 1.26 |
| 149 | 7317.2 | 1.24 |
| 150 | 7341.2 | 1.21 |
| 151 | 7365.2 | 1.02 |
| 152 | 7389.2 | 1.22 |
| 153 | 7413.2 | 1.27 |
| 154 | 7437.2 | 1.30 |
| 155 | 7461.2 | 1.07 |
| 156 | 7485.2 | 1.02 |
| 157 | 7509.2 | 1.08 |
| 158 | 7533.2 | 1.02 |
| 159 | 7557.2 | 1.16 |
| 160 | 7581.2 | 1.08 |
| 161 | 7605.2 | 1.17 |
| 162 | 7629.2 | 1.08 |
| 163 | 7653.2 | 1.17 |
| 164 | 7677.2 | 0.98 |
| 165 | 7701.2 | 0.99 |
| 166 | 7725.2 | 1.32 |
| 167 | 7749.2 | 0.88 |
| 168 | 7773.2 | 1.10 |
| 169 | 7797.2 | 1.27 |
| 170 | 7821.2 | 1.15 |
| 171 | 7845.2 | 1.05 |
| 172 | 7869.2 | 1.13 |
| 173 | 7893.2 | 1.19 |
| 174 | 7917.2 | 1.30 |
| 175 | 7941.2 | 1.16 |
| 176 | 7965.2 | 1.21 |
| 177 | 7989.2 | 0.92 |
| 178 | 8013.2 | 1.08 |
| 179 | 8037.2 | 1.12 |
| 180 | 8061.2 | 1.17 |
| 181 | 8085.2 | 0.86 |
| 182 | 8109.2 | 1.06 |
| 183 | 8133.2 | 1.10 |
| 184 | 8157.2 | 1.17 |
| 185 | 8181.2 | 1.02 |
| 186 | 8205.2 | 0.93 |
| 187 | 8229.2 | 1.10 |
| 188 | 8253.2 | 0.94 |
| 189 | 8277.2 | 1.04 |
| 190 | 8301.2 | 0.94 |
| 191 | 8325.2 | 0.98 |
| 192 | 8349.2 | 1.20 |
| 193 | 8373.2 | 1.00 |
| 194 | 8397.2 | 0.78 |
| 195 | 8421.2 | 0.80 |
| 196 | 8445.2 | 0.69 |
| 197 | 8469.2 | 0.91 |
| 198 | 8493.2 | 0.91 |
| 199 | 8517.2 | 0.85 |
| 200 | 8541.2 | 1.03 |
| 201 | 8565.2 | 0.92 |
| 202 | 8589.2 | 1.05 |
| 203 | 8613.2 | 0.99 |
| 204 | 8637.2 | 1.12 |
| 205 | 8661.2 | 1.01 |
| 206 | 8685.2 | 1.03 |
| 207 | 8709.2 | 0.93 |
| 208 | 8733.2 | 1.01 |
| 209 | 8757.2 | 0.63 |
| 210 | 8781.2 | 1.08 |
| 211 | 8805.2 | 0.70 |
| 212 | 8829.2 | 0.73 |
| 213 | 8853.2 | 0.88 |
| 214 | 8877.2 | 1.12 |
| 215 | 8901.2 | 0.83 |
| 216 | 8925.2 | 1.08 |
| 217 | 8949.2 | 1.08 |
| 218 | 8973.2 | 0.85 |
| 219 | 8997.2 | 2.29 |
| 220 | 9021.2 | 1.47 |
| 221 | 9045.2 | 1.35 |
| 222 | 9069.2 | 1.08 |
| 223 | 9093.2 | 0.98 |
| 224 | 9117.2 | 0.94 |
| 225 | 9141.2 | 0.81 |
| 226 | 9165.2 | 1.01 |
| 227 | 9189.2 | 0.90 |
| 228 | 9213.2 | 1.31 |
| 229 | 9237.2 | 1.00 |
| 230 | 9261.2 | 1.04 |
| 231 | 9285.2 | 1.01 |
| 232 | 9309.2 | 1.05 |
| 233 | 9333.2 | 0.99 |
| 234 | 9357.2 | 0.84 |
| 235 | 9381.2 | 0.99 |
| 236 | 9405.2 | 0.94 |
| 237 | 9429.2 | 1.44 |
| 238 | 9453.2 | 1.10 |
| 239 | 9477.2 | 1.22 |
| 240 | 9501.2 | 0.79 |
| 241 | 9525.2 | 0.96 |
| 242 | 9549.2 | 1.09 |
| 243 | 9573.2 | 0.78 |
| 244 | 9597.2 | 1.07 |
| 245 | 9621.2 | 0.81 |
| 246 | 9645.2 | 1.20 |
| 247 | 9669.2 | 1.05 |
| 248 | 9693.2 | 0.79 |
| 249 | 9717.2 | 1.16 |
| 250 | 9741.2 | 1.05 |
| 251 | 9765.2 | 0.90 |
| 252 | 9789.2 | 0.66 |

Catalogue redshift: 0.372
